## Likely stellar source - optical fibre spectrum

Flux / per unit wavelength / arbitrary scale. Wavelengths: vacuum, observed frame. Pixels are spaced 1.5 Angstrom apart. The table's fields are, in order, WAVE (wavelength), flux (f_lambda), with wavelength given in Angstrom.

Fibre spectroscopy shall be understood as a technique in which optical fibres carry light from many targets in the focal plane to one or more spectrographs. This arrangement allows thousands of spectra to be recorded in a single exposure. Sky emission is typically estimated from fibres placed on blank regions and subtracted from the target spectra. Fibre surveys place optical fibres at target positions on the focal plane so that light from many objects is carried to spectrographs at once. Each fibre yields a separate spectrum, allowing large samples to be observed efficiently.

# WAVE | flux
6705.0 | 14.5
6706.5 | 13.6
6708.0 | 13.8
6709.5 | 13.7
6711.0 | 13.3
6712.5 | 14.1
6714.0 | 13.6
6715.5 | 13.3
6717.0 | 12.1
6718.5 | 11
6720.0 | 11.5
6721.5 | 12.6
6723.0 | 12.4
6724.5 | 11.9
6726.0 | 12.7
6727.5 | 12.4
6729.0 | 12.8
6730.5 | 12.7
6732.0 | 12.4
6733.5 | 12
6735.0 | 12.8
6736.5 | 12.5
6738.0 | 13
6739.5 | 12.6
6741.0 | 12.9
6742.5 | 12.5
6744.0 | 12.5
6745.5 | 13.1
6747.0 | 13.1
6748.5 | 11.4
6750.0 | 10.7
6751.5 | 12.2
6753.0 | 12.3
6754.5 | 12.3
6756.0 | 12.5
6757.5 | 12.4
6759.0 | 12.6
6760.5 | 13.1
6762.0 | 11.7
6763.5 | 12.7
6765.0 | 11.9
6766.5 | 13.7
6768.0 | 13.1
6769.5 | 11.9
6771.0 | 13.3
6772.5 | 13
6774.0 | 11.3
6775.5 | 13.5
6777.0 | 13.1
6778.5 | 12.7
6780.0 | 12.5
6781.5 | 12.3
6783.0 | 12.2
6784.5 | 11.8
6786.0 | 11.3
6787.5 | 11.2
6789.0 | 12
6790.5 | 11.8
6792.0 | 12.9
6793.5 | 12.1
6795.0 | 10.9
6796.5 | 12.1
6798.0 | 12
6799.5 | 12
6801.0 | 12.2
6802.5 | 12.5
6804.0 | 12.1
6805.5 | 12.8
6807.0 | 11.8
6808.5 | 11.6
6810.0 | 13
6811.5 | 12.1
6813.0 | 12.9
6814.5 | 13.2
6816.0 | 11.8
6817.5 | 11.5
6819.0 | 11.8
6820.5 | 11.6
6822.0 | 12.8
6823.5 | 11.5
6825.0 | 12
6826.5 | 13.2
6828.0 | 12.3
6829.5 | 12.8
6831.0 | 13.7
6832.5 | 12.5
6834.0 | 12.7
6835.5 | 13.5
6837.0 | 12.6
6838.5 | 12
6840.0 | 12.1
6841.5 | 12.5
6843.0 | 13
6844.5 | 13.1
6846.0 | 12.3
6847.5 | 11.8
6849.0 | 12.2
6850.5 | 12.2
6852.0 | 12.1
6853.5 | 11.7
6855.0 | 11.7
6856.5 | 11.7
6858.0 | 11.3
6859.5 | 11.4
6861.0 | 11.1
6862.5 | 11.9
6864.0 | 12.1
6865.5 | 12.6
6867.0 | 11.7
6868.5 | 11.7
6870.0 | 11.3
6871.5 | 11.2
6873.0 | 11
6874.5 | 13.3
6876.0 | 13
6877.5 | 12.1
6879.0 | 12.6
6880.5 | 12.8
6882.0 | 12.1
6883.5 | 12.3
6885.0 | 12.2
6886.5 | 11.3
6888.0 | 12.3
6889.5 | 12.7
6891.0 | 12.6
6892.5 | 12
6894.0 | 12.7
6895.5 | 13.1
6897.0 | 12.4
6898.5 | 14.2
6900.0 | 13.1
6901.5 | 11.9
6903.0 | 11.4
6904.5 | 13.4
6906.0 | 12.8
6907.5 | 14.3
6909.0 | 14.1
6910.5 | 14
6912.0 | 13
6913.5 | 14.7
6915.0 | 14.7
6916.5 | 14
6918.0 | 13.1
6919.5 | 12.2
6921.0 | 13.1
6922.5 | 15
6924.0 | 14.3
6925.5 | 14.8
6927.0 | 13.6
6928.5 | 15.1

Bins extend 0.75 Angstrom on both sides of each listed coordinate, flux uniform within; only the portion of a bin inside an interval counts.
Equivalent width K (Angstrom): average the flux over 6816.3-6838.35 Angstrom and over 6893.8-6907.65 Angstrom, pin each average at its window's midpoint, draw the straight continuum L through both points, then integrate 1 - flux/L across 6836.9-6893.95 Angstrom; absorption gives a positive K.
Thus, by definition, 2.6 Angstrom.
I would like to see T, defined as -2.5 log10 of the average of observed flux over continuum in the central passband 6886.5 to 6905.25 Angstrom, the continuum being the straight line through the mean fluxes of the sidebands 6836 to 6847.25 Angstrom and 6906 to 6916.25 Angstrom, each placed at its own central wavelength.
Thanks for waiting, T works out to 0.09 mag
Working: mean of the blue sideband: 12.5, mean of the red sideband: 14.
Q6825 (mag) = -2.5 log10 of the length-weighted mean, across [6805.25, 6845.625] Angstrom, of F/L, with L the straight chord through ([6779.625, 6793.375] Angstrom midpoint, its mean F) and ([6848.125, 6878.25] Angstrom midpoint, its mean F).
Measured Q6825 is -0.047 mag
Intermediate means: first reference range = 12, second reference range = 11.9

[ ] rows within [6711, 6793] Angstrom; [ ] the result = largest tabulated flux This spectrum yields 14.1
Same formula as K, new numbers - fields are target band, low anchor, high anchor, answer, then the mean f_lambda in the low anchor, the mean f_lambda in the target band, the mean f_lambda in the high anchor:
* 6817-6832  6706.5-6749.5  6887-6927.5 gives 0.8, 12.7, 12.3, 13.3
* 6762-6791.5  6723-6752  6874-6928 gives 0.5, 12.4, 12.4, 13.1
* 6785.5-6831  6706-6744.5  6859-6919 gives 1.8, 12.7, 12.2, 12.6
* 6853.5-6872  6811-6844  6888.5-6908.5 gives 1.5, 12.5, 11.6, 12.8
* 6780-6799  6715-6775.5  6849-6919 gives 0.8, 12.4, 11.9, 12.5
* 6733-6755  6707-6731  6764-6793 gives 0.4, 12.8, 12.4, 12.4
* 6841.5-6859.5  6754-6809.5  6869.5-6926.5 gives 0.8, 12.3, 12.1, 12.9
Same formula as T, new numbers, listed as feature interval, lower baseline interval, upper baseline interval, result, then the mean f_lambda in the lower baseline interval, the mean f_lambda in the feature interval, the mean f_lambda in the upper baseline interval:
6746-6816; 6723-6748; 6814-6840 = 0.02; 12.6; 12.3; 12.4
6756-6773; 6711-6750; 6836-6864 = -0.02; 12.5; 12.7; 12.1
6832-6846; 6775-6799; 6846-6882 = -0.06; 12.1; 12.7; 11.9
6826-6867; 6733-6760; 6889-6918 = 0.06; 12.4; 12.3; 13.2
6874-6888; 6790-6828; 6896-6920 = 0.05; 12.2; 12.4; 13.3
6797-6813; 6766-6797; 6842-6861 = 0.00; 12.3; 12.2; 12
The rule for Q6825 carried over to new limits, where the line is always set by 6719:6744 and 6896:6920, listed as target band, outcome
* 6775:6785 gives 0.01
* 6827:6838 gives 0.01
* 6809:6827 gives 0.05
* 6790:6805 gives 0.06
